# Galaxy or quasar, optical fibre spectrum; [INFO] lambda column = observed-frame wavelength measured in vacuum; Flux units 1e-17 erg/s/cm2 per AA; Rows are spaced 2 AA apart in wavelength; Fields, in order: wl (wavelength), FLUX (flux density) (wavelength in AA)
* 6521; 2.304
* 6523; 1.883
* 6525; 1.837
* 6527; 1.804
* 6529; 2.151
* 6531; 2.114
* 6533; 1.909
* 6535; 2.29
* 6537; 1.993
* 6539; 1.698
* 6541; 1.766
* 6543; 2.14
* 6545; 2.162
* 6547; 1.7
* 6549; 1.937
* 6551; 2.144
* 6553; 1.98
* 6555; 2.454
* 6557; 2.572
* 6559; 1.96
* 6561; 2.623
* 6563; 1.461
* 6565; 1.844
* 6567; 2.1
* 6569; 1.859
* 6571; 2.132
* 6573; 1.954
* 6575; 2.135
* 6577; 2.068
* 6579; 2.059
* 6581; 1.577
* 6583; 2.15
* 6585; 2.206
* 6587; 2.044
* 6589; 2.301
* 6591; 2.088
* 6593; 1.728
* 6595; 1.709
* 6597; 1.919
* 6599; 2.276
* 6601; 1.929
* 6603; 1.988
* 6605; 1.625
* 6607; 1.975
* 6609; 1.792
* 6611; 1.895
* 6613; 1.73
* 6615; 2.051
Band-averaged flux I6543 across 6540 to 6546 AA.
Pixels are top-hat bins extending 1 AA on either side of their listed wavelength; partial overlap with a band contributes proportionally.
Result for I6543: 2.02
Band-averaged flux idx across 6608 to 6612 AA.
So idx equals 1.84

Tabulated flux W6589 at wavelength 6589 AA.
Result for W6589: 2.301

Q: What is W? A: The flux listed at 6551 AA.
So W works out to 2.144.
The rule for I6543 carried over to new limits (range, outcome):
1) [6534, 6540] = 1.99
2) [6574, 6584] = 2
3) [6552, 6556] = 2.22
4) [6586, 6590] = 2.17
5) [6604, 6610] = 1.8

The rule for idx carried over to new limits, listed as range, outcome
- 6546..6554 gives 1.94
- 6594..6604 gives 1.96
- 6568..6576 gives 2.02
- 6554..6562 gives 2.4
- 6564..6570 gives 1.93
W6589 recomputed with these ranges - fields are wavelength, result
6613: 1.73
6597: 1.919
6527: 1.804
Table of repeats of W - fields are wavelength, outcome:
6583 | 2.15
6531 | 2.114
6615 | 2.051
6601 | 1.929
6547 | 1.7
